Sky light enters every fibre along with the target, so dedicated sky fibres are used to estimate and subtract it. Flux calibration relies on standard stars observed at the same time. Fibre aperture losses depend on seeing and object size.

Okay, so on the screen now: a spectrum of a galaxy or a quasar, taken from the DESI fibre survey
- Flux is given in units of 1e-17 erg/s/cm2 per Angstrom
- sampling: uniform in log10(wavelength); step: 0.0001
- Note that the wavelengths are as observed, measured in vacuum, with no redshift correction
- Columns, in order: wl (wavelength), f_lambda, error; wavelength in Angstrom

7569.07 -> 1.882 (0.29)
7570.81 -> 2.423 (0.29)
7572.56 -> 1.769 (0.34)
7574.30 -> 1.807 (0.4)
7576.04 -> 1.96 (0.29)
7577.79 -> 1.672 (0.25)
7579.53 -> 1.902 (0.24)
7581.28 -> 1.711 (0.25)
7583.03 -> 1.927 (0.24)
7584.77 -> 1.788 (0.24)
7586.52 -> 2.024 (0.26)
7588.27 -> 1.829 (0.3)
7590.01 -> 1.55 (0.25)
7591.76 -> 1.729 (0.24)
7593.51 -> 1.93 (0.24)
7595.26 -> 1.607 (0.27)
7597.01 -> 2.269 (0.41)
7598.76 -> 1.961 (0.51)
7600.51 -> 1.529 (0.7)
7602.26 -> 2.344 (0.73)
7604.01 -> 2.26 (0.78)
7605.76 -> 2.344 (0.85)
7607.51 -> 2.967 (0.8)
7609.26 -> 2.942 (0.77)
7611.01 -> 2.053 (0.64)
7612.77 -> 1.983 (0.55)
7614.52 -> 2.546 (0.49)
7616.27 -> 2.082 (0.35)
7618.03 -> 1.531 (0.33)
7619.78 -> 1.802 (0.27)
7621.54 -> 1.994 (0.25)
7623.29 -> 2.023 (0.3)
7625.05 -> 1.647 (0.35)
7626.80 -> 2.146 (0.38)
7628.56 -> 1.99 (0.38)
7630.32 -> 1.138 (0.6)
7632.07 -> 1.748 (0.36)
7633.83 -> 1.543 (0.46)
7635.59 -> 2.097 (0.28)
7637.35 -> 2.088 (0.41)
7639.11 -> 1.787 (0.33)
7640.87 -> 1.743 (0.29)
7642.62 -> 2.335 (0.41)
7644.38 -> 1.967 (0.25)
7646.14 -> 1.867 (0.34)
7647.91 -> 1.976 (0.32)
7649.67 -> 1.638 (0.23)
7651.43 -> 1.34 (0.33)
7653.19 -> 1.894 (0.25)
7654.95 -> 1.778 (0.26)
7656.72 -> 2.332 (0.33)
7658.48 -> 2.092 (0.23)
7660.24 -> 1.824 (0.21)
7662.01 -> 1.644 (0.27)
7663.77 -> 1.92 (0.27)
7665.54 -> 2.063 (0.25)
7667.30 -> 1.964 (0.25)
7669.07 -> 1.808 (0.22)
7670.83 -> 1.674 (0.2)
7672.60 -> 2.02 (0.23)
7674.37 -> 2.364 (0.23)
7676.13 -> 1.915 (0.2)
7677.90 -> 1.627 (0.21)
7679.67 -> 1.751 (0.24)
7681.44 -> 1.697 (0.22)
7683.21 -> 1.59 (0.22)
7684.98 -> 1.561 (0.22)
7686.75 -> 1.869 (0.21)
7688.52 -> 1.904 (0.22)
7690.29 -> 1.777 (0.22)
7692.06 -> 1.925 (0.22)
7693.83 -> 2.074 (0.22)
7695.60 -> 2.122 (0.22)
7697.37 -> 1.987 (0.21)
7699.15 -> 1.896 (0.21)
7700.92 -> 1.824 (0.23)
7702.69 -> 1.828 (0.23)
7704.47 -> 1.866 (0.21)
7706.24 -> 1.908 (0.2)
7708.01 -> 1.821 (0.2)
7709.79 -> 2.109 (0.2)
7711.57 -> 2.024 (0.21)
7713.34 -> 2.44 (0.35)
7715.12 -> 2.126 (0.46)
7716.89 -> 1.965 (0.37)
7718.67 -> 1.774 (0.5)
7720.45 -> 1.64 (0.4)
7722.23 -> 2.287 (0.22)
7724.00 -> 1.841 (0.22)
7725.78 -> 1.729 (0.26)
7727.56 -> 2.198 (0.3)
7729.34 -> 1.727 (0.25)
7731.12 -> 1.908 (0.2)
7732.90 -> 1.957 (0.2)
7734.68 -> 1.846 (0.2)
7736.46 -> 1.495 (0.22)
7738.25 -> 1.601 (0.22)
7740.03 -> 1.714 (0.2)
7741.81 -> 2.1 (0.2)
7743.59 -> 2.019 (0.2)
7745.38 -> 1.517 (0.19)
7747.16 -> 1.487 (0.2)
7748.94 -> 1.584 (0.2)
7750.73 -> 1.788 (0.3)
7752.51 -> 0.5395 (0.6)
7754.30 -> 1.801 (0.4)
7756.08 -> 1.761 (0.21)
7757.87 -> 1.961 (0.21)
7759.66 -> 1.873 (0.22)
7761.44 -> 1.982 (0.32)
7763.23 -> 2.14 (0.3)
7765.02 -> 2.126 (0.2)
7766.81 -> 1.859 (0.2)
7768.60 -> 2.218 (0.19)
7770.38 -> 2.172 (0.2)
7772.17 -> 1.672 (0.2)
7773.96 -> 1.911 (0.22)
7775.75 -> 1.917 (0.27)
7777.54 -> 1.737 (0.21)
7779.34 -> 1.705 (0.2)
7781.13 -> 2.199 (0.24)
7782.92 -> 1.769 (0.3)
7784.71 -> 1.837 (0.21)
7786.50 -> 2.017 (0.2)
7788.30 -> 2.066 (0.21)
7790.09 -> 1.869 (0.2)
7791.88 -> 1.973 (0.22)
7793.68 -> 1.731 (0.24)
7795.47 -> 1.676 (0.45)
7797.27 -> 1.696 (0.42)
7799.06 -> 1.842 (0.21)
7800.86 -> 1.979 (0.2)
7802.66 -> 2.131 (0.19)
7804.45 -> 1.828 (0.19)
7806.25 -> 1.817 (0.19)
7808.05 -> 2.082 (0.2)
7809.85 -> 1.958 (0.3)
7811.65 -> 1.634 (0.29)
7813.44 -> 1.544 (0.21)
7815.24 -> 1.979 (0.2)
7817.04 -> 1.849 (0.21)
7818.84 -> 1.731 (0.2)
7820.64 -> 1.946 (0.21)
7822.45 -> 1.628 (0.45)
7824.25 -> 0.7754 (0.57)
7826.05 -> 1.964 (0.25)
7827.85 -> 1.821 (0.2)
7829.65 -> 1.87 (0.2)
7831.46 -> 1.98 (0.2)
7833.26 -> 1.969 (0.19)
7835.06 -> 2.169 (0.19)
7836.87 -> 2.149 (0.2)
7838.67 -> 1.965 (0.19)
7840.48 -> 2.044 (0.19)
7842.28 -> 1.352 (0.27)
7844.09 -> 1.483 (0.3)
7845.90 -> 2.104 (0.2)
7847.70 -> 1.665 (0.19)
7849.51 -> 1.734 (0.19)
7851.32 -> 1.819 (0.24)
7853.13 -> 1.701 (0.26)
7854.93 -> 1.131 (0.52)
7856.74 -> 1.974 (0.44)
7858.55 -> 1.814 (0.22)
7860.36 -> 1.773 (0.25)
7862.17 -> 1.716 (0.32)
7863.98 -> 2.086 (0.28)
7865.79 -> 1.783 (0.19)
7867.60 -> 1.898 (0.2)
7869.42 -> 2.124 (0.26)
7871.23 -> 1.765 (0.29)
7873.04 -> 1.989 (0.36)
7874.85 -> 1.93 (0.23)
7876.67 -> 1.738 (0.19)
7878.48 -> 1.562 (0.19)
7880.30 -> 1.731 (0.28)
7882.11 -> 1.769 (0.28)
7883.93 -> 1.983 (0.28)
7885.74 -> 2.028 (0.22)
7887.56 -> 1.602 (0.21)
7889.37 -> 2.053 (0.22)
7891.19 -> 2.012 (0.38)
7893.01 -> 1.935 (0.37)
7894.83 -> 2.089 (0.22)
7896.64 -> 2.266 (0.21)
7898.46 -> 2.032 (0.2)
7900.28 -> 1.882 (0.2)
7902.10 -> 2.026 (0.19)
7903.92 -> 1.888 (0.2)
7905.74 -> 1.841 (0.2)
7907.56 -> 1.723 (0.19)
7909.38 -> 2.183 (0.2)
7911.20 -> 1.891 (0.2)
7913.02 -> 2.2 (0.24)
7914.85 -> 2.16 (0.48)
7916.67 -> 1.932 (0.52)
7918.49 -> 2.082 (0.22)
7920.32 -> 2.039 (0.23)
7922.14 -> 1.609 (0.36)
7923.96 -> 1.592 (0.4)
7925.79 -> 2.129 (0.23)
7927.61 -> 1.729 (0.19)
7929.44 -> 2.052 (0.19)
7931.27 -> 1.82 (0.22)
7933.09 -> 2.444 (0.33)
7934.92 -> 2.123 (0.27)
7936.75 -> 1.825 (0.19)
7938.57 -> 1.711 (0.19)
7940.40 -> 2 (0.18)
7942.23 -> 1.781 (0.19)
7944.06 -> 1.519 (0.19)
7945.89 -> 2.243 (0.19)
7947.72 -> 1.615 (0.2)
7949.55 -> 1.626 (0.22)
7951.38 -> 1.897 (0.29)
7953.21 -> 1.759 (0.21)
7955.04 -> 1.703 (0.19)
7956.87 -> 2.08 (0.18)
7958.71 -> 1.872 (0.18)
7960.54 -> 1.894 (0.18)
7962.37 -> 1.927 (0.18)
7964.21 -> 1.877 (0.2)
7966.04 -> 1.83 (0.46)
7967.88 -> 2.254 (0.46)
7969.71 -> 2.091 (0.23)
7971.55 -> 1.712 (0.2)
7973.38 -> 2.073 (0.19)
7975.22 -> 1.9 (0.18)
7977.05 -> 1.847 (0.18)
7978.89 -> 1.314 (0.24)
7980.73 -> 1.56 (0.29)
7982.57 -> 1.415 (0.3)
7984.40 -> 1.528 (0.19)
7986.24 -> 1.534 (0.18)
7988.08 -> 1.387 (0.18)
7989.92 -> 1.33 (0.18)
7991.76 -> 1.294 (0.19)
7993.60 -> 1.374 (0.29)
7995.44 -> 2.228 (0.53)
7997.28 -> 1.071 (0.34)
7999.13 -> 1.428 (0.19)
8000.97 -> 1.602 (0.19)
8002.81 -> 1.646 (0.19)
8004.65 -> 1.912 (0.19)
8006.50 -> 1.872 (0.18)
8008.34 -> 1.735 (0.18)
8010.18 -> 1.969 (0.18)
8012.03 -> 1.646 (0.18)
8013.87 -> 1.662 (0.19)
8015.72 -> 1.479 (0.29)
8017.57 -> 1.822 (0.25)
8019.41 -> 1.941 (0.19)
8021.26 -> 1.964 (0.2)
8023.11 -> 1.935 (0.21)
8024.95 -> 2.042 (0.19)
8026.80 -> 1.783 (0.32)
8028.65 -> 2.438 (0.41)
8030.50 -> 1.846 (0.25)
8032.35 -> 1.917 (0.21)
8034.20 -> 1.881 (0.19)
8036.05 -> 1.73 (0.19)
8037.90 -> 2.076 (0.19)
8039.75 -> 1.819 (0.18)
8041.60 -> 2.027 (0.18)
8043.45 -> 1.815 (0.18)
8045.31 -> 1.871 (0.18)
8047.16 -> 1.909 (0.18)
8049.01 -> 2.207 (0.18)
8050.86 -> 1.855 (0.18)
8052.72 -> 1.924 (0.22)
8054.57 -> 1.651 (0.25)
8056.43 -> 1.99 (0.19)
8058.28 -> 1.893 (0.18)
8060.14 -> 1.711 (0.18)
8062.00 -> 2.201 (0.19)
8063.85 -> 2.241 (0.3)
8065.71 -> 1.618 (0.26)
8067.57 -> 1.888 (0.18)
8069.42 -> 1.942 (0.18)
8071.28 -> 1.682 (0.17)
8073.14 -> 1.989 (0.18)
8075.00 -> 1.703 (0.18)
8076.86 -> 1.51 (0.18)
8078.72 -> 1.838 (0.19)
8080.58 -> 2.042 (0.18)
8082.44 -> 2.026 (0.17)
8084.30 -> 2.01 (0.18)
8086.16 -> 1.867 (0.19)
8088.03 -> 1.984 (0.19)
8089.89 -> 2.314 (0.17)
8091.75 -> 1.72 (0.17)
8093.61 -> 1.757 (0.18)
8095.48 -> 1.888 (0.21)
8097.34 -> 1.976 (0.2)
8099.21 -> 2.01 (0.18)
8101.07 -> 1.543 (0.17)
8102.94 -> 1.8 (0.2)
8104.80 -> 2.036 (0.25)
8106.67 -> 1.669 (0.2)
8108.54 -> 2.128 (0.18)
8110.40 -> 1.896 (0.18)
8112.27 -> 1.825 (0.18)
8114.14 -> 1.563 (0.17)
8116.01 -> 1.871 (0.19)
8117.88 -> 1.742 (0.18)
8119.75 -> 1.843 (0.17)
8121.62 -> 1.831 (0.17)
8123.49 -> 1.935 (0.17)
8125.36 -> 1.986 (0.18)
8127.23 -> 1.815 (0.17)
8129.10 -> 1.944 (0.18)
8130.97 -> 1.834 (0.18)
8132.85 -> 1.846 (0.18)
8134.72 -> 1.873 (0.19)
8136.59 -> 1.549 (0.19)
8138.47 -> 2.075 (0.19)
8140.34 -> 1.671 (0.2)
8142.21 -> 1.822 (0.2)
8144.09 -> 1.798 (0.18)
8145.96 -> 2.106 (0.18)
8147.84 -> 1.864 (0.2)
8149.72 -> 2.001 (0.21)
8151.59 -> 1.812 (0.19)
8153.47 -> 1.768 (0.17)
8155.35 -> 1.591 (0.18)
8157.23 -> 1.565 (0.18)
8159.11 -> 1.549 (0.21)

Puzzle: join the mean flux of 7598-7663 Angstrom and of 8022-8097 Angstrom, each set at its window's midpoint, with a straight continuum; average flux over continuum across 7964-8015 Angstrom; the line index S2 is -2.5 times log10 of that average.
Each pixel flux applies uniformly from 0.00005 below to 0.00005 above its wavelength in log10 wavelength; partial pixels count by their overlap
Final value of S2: 0.15 mag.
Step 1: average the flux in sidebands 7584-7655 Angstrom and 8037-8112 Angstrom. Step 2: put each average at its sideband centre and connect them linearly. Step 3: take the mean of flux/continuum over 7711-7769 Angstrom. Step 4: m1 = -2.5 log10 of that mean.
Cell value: 0.05 mag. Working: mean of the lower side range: 1.95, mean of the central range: 1.85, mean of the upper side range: 1.9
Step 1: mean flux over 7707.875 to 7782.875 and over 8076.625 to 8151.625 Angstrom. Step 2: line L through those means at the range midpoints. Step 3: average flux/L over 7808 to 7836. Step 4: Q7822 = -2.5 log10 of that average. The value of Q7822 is 0.040 mag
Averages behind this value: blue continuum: 1.86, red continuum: 1.87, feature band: 1.8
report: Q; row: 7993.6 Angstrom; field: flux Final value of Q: 1.374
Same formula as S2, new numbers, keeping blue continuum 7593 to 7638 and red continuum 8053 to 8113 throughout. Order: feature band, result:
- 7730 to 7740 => 0.134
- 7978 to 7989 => 0.297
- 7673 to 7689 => 0.109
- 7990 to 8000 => 0.289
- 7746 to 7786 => 0.090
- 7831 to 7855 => 0.075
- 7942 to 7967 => 0.053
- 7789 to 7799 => 0.098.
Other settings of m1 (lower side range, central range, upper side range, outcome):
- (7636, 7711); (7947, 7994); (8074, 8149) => 0.09 mag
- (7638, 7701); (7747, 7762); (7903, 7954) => 0.15 mag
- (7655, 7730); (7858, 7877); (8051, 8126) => 0.01 mag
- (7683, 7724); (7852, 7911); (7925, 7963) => 0.01 mag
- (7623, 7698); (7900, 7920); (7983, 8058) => -0.10 mag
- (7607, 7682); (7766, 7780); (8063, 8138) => 0.01 mag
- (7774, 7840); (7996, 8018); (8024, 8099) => 0.15 mag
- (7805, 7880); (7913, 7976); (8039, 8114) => -0.04 mag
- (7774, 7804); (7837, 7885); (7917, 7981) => 0.05 mag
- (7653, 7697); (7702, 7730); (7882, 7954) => -0.04 mag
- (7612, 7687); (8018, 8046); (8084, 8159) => -0.05 mag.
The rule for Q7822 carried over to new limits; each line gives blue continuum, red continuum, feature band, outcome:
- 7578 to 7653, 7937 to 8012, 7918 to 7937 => -0.11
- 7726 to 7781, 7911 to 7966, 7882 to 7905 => -0.05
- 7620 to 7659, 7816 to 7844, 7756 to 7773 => -0.09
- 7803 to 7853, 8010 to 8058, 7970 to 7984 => 0.10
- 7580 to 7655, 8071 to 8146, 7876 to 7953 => -0.01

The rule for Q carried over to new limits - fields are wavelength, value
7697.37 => 1.987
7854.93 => 1.131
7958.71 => 1.872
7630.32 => 1.138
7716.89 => 1.965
